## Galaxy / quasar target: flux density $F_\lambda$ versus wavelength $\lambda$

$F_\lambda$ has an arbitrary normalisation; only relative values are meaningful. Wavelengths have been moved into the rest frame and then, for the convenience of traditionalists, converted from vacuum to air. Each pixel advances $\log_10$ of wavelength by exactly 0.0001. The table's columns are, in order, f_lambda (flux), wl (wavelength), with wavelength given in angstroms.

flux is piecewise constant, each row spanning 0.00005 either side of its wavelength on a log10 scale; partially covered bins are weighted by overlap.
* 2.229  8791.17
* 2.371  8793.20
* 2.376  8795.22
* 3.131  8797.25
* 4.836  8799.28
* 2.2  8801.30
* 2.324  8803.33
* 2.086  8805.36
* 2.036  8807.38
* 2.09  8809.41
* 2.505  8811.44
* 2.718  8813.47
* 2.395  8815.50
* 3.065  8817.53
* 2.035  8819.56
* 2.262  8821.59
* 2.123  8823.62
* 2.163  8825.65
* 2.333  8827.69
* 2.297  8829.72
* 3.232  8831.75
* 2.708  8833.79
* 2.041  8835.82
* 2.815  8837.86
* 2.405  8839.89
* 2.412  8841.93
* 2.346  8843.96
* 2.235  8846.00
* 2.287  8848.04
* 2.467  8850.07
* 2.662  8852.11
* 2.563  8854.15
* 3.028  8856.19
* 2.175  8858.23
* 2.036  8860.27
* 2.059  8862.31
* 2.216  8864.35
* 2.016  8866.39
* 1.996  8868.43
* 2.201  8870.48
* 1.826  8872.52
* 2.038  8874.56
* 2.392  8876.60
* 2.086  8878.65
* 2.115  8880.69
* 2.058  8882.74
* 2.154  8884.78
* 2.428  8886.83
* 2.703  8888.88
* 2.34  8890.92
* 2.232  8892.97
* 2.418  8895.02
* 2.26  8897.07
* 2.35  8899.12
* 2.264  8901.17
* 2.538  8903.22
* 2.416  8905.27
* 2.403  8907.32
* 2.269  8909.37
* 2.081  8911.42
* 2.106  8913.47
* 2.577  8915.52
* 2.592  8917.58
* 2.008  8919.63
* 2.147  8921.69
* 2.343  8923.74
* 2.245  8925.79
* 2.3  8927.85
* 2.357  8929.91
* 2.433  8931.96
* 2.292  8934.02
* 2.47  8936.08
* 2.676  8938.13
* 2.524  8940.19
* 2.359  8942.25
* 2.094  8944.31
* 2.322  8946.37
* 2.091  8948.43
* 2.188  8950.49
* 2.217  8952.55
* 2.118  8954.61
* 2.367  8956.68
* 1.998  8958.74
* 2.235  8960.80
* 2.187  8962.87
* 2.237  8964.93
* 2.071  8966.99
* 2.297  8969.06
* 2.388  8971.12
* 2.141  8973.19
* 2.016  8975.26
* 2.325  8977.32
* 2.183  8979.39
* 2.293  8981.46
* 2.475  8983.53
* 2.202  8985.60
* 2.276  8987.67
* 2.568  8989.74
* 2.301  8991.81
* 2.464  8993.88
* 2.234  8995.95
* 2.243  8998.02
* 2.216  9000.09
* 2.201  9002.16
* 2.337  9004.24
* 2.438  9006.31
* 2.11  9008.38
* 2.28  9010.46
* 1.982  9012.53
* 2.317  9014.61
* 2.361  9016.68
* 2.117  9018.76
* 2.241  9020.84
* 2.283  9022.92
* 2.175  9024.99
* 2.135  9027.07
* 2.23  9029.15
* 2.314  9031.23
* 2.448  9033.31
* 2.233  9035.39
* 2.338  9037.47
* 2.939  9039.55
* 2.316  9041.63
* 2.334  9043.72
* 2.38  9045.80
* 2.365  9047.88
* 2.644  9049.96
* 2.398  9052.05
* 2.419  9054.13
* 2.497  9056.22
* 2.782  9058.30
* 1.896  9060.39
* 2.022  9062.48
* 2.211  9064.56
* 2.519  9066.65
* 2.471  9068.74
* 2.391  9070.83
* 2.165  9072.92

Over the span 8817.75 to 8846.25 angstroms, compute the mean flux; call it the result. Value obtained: 2.41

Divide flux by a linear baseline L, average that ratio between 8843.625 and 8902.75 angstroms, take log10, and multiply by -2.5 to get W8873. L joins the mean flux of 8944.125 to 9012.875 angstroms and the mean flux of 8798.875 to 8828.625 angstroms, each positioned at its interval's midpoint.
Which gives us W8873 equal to 0.04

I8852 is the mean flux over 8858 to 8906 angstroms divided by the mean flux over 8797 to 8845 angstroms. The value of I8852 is 0.9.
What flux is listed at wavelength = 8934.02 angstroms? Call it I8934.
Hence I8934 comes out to 2.292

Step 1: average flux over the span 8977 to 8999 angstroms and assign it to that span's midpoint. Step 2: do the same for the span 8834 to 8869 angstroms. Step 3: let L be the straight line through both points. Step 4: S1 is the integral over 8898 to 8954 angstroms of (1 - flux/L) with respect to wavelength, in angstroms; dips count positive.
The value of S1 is 0.4 angstroms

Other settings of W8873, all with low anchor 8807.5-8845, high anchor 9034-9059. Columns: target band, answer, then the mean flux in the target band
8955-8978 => 0.12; 2.2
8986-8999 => 0.05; 2.34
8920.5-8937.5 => 0.05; 2.33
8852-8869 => 0.07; 2.29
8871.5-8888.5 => 0.13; 2.16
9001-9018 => 0.10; 2.25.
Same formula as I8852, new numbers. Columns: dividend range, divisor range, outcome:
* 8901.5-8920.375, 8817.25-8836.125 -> 0.97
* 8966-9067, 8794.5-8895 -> 0.96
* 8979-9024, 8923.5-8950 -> 0.97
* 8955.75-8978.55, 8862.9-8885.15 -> 1.05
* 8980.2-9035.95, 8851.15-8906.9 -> 1.00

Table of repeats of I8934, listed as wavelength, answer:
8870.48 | 2.201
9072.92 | 2.165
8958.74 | 1.998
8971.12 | 2.388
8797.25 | 3.131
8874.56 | 2.038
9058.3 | 2.782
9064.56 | 2.211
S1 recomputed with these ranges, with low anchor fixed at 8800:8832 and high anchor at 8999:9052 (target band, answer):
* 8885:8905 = -0.3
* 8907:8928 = 0.6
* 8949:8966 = 1.0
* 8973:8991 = 0.3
